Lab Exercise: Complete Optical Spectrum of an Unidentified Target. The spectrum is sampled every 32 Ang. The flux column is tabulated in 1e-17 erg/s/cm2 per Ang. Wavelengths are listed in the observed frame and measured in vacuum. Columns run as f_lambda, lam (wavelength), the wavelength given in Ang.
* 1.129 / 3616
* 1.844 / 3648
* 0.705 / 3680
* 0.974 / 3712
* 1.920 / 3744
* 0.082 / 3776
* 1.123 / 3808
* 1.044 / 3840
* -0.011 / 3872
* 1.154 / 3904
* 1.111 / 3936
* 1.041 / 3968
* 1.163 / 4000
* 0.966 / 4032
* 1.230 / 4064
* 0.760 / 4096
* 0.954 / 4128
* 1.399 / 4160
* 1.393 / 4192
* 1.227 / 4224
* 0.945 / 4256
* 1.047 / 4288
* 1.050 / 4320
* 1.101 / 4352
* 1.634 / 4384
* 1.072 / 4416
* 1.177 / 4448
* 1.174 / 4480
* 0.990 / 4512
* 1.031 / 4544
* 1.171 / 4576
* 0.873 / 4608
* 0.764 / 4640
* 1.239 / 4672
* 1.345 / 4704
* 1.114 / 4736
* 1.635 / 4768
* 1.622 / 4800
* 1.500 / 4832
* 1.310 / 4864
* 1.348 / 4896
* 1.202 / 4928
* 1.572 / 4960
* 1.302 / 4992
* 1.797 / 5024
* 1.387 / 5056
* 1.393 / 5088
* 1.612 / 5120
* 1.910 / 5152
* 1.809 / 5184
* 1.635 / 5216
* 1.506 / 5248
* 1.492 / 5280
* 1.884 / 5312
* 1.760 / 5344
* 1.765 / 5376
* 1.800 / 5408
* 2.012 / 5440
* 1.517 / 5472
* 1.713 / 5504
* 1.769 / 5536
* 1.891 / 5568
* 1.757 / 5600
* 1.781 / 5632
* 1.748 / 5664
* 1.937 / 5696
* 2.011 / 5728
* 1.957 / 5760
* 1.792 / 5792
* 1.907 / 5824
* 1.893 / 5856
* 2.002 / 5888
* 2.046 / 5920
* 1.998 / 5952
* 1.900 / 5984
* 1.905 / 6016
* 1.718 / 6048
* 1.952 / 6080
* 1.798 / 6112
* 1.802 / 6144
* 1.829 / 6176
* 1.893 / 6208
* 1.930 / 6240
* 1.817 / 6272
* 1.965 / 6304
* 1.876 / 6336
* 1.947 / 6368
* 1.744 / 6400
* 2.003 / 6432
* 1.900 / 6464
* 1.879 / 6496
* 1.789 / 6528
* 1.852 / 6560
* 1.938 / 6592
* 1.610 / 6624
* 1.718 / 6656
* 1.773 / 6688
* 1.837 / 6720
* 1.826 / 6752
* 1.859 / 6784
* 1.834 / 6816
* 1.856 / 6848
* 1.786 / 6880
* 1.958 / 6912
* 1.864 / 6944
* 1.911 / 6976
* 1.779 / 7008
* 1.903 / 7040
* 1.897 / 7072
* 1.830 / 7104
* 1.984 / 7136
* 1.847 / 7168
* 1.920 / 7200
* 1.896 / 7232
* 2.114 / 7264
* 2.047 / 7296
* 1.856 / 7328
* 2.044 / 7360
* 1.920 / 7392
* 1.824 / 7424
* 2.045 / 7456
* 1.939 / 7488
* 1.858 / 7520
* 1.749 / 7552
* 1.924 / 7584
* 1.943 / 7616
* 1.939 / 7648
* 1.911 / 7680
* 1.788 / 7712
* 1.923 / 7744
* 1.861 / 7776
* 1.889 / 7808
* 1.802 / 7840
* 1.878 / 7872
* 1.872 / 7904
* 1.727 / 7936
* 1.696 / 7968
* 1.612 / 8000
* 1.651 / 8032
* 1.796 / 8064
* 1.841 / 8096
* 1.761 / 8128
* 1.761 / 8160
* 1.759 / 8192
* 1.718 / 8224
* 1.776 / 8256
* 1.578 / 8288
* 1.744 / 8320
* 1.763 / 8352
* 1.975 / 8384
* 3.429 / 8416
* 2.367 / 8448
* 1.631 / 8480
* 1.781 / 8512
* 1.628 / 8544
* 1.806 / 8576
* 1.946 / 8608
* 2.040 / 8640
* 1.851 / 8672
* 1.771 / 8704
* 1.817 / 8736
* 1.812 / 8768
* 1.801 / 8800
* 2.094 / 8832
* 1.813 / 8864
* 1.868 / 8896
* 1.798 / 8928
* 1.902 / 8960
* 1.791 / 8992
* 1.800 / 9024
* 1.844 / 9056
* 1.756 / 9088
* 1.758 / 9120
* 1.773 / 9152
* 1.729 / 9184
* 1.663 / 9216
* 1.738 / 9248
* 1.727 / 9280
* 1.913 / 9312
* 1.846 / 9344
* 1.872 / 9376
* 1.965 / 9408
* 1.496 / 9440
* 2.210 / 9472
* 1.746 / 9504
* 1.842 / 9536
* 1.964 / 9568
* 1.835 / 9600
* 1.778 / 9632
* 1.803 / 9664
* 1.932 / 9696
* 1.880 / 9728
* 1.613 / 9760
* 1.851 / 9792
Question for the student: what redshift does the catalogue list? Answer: 0.283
